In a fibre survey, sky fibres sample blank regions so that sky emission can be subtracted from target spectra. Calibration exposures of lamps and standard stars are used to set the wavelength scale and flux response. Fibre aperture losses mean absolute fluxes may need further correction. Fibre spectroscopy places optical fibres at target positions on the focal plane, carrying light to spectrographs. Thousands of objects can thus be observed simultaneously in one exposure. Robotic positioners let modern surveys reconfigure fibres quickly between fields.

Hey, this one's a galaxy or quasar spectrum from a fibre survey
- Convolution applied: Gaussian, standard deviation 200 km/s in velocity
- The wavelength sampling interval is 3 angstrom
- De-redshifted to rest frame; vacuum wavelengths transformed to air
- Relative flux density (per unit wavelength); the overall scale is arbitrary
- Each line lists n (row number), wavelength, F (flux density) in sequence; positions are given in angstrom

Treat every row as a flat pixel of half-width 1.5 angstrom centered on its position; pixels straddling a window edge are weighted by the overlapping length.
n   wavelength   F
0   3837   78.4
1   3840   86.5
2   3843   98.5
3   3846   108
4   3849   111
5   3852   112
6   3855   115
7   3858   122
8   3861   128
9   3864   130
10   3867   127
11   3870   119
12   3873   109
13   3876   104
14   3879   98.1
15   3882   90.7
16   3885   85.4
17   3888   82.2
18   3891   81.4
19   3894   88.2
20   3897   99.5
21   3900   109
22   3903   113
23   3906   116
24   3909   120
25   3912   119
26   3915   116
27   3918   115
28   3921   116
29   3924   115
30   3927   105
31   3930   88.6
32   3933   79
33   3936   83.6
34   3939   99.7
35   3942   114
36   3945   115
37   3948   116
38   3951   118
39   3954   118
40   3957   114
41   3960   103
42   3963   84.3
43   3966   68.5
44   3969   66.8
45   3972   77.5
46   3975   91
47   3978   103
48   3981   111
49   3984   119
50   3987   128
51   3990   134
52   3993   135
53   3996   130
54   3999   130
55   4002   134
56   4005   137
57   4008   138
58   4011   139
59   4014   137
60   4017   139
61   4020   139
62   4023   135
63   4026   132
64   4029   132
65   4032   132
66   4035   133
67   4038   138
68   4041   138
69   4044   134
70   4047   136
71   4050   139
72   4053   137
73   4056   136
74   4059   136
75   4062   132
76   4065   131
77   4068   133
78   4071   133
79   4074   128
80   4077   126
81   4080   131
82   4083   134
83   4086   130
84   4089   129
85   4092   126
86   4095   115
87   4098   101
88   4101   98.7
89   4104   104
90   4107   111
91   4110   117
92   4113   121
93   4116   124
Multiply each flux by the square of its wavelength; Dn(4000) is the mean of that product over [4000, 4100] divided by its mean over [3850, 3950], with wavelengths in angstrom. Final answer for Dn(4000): 1.3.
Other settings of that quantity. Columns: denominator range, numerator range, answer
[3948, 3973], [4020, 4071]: 1.47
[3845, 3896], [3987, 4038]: 1.36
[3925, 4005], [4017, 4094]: 1.30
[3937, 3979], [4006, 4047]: 1.42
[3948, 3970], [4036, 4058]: 1.46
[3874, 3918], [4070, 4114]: 1.30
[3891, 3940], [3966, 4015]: 1.17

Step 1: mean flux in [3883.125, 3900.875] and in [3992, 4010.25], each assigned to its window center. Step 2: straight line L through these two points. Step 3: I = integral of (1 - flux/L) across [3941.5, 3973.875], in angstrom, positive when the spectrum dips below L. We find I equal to 4.7 angstrom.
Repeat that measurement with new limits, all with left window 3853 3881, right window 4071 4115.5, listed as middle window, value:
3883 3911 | 4.1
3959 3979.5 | 5.8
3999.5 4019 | -3.0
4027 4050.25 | -3.1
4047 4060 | -1.9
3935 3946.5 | 1.3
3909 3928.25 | 0.4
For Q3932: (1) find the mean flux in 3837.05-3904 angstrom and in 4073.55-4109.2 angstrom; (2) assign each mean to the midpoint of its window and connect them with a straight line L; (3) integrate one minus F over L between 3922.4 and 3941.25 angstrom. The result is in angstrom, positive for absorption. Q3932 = 2.20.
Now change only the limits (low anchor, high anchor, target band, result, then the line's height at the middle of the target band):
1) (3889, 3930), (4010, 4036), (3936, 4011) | 7.1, 123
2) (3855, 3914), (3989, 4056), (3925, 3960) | 4.3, 119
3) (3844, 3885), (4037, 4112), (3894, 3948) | 4.2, 116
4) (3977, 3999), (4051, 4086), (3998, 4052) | -3.4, 128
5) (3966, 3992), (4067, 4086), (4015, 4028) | -2.4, 115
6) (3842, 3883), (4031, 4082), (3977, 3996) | 0.5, 126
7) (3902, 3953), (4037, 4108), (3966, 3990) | 3.3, 115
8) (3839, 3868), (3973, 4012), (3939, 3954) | 0.8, 121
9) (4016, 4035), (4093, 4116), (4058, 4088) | -2.7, 120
